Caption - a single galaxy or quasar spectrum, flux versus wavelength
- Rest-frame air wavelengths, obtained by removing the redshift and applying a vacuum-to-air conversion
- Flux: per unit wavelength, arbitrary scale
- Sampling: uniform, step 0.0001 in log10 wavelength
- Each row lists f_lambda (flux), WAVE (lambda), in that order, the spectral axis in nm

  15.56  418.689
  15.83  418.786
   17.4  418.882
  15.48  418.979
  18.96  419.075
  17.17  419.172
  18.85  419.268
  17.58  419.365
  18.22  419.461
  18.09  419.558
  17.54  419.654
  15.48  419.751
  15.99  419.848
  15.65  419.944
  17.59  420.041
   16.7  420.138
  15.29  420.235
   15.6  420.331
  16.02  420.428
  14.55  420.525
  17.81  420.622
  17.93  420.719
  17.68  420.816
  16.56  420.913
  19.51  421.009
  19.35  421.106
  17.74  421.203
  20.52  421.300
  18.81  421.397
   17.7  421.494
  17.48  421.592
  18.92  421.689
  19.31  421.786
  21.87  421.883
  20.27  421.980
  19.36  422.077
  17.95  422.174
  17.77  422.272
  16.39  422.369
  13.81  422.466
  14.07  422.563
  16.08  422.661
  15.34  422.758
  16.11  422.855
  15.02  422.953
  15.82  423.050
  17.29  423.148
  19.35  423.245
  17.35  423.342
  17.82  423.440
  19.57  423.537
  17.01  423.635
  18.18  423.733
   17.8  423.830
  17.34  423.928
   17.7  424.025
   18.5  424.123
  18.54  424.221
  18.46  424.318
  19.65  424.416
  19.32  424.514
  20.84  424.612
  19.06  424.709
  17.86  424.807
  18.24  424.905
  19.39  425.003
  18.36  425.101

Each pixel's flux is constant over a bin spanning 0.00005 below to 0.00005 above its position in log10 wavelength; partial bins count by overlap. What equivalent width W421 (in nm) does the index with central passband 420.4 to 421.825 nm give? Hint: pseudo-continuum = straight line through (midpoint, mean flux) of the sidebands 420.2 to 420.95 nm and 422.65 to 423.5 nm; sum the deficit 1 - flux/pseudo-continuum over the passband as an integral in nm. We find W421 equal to -0.129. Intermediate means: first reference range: 16.4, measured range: 18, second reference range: 16.8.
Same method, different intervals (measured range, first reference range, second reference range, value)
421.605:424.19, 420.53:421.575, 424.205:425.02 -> 0.15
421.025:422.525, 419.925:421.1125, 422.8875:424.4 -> -0.11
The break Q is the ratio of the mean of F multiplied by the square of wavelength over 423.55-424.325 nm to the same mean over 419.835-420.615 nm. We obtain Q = 1.14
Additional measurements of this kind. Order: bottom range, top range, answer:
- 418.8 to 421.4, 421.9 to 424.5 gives 1.03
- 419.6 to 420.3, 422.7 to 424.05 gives 1.07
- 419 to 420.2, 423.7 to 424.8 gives 1.11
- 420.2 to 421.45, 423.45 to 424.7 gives 1.08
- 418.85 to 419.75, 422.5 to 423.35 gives 0.94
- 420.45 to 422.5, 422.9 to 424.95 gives 1.01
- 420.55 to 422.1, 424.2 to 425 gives 1.03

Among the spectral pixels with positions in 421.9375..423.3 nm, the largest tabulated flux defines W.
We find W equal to 20.27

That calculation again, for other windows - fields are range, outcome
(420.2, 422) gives 21.87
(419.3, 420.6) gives 18.22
